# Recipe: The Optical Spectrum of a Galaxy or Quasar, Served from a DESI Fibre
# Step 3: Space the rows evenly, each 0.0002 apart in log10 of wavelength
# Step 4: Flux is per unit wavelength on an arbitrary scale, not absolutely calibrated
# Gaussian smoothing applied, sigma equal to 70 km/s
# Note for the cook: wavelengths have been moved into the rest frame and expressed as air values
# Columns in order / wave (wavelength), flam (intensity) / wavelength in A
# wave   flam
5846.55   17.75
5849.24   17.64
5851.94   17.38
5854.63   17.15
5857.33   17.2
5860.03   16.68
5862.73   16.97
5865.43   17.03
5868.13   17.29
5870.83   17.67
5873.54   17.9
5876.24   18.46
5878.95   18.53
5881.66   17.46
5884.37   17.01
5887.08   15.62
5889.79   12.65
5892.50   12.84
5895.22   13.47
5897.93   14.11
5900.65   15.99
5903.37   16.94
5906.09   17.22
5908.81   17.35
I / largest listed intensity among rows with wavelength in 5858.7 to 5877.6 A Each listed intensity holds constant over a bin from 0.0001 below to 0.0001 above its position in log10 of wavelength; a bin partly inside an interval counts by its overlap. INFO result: 18.46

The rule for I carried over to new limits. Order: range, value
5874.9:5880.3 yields 18.53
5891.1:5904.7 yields 16.94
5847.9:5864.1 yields 17.64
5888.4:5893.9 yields 12.84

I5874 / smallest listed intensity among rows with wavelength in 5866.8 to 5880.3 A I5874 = 17.29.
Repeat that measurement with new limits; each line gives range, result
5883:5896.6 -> 12.65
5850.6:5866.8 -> 16.68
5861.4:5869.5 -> 16.97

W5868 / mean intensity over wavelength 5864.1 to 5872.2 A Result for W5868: 17.3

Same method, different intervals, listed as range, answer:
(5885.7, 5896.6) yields 13.7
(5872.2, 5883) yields 18.1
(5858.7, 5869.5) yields 17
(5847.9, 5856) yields 17.4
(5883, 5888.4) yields 16.3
